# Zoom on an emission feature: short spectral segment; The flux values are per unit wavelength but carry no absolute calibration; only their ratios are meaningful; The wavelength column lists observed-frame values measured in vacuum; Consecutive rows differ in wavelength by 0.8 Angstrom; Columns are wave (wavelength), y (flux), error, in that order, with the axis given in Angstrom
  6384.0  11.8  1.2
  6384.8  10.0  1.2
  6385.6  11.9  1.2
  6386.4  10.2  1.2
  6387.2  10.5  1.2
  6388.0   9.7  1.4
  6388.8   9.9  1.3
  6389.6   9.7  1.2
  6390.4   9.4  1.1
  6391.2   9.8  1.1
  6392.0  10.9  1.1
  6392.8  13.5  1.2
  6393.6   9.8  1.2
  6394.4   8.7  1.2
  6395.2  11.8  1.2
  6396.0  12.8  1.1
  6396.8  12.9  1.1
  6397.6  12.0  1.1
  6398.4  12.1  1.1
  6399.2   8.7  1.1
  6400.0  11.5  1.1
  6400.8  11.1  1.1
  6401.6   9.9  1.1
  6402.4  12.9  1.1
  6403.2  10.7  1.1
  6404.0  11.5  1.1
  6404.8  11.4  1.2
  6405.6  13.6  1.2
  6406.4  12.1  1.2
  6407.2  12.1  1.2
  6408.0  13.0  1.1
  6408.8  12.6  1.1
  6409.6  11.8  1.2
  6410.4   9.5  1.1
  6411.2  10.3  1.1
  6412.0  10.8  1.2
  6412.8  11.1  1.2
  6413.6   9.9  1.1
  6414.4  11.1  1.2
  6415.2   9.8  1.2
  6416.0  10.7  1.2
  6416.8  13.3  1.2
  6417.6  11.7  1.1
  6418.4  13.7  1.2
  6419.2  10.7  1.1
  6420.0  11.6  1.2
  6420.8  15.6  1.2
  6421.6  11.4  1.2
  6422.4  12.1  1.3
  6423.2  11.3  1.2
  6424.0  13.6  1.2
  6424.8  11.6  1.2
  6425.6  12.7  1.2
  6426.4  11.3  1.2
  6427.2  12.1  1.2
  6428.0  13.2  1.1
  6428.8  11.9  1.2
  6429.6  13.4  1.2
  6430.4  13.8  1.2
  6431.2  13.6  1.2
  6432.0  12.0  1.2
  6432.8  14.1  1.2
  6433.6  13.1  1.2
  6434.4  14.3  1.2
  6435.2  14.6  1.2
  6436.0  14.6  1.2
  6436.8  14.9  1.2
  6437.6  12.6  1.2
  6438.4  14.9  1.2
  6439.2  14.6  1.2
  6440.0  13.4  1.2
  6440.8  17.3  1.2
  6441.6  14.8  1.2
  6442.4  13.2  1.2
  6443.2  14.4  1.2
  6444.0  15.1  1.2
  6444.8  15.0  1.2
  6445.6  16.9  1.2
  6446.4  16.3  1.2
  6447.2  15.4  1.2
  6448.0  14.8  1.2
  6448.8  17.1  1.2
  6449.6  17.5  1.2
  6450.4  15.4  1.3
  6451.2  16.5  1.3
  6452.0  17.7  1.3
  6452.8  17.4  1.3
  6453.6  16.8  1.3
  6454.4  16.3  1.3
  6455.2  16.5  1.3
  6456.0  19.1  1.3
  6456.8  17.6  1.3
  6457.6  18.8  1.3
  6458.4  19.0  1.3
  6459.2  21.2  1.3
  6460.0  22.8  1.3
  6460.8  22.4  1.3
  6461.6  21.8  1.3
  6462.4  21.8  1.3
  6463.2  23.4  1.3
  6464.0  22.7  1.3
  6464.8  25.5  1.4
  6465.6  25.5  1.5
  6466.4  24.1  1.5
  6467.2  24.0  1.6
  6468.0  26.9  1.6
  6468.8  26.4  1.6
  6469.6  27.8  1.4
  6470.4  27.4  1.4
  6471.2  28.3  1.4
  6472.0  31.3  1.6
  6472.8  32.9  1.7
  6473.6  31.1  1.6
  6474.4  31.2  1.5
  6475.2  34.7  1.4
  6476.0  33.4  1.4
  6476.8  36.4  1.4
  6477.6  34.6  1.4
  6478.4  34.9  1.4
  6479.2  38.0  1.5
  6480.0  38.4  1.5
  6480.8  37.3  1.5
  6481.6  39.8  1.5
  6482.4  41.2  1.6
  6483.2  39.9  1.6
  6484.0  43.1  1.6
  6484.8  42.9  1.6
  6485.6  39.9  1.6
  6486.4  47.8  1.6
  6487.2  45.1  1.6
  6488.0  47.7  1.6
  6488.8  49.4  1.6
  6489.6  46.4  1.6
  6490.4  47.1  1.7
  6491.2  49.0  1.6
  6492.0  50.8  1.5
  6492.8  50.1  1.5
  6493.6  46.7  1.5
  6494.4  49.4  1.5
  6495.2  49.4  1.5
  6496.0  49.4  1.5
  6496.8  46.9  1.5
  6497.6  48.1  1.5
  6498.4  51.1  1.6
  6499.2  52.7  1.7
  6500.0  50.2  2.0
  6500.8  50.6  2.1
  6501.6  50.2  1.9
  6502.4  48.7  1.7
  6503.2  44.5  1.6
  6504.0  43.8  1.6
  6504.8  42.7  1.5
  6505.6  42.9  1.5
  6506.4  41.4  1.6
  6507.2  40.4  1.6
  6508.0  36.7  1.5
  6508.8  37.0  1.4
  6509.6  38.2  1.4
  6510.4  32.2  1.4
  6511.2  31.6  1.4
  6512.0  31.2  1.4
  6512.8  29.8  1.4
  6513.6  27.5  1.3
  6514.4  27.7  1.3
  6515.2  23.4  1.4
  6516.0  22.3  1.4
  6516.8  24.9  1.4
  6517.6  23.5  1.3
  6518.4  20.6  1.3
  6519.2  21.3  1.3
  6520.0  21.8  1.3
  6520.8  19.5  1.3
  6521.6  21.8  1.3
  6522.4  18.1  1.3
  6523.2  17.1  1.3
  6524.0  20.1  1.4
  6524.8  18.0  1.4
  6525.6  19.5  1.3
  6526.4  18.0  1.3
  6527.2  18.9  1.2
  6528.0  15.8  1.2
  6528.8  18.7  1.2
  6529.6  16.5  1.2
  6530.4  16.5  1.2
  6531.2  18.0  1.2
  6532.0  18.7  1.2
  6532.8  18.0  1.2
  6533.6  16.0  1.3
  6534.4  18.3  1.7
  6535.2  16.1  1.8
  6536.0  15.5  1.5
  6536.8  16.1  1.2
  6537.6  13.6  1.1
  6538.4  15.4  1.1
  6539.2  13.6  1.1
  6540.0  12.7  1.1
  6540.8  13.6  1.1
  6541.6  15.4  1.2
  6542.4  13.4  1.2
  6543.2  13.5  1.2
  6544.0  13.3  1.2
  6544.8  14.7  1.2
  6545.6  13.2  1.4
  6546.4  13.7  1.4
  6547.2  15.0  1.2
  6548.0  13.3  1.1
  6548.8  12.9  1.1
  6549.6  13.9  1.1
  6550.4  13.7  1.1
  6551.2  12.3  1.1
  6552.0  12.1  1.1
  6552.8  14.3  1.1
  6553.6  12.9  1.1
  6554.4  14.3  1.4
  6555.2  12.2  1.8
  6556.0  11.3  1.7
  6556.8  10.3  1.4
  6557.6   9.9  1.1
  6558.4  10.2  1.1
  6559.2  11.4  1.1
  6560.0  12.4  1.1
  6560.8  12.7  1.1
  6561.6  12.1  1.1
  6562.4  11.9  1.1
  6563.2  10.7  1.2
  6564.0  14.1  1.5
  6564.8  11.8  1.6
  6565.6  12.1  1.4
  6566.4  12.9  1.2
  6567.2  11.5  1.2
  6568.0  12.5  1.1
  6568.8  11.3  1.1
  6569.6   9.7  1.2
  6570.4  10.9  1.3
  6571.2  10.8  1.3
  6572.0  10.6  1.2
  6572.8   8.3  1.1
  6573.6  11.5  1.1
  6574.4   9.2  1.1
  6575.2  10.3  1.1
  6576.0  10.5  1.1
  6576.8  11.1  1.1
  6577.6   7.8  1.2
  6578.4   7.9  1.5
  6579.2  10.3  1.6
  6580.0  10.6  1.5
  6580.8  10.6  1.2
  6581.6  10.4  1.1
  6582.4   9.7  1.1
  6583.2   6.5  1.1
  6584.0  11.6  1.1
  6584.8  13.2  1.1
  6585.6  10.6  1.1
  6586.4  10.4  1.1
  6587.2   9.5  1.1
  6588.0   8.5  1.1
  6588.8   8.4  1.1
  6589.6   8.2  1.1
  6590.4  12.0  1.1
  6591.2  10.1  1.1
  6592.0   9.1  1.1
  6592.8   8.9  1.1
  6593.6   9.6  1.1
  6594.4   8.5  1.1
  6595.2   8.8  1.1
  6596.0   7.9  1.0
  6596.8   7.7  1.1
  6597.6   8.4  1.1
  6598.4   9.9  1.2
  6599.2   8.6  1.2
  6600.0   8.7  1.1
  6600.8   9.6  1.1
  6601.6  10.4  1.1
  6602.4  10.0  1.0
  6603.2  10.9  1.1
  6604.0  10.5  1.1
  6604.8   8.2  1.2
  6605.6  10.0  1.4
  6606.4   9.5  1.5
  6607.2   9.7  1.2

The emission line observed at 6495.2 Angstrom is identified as C IV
